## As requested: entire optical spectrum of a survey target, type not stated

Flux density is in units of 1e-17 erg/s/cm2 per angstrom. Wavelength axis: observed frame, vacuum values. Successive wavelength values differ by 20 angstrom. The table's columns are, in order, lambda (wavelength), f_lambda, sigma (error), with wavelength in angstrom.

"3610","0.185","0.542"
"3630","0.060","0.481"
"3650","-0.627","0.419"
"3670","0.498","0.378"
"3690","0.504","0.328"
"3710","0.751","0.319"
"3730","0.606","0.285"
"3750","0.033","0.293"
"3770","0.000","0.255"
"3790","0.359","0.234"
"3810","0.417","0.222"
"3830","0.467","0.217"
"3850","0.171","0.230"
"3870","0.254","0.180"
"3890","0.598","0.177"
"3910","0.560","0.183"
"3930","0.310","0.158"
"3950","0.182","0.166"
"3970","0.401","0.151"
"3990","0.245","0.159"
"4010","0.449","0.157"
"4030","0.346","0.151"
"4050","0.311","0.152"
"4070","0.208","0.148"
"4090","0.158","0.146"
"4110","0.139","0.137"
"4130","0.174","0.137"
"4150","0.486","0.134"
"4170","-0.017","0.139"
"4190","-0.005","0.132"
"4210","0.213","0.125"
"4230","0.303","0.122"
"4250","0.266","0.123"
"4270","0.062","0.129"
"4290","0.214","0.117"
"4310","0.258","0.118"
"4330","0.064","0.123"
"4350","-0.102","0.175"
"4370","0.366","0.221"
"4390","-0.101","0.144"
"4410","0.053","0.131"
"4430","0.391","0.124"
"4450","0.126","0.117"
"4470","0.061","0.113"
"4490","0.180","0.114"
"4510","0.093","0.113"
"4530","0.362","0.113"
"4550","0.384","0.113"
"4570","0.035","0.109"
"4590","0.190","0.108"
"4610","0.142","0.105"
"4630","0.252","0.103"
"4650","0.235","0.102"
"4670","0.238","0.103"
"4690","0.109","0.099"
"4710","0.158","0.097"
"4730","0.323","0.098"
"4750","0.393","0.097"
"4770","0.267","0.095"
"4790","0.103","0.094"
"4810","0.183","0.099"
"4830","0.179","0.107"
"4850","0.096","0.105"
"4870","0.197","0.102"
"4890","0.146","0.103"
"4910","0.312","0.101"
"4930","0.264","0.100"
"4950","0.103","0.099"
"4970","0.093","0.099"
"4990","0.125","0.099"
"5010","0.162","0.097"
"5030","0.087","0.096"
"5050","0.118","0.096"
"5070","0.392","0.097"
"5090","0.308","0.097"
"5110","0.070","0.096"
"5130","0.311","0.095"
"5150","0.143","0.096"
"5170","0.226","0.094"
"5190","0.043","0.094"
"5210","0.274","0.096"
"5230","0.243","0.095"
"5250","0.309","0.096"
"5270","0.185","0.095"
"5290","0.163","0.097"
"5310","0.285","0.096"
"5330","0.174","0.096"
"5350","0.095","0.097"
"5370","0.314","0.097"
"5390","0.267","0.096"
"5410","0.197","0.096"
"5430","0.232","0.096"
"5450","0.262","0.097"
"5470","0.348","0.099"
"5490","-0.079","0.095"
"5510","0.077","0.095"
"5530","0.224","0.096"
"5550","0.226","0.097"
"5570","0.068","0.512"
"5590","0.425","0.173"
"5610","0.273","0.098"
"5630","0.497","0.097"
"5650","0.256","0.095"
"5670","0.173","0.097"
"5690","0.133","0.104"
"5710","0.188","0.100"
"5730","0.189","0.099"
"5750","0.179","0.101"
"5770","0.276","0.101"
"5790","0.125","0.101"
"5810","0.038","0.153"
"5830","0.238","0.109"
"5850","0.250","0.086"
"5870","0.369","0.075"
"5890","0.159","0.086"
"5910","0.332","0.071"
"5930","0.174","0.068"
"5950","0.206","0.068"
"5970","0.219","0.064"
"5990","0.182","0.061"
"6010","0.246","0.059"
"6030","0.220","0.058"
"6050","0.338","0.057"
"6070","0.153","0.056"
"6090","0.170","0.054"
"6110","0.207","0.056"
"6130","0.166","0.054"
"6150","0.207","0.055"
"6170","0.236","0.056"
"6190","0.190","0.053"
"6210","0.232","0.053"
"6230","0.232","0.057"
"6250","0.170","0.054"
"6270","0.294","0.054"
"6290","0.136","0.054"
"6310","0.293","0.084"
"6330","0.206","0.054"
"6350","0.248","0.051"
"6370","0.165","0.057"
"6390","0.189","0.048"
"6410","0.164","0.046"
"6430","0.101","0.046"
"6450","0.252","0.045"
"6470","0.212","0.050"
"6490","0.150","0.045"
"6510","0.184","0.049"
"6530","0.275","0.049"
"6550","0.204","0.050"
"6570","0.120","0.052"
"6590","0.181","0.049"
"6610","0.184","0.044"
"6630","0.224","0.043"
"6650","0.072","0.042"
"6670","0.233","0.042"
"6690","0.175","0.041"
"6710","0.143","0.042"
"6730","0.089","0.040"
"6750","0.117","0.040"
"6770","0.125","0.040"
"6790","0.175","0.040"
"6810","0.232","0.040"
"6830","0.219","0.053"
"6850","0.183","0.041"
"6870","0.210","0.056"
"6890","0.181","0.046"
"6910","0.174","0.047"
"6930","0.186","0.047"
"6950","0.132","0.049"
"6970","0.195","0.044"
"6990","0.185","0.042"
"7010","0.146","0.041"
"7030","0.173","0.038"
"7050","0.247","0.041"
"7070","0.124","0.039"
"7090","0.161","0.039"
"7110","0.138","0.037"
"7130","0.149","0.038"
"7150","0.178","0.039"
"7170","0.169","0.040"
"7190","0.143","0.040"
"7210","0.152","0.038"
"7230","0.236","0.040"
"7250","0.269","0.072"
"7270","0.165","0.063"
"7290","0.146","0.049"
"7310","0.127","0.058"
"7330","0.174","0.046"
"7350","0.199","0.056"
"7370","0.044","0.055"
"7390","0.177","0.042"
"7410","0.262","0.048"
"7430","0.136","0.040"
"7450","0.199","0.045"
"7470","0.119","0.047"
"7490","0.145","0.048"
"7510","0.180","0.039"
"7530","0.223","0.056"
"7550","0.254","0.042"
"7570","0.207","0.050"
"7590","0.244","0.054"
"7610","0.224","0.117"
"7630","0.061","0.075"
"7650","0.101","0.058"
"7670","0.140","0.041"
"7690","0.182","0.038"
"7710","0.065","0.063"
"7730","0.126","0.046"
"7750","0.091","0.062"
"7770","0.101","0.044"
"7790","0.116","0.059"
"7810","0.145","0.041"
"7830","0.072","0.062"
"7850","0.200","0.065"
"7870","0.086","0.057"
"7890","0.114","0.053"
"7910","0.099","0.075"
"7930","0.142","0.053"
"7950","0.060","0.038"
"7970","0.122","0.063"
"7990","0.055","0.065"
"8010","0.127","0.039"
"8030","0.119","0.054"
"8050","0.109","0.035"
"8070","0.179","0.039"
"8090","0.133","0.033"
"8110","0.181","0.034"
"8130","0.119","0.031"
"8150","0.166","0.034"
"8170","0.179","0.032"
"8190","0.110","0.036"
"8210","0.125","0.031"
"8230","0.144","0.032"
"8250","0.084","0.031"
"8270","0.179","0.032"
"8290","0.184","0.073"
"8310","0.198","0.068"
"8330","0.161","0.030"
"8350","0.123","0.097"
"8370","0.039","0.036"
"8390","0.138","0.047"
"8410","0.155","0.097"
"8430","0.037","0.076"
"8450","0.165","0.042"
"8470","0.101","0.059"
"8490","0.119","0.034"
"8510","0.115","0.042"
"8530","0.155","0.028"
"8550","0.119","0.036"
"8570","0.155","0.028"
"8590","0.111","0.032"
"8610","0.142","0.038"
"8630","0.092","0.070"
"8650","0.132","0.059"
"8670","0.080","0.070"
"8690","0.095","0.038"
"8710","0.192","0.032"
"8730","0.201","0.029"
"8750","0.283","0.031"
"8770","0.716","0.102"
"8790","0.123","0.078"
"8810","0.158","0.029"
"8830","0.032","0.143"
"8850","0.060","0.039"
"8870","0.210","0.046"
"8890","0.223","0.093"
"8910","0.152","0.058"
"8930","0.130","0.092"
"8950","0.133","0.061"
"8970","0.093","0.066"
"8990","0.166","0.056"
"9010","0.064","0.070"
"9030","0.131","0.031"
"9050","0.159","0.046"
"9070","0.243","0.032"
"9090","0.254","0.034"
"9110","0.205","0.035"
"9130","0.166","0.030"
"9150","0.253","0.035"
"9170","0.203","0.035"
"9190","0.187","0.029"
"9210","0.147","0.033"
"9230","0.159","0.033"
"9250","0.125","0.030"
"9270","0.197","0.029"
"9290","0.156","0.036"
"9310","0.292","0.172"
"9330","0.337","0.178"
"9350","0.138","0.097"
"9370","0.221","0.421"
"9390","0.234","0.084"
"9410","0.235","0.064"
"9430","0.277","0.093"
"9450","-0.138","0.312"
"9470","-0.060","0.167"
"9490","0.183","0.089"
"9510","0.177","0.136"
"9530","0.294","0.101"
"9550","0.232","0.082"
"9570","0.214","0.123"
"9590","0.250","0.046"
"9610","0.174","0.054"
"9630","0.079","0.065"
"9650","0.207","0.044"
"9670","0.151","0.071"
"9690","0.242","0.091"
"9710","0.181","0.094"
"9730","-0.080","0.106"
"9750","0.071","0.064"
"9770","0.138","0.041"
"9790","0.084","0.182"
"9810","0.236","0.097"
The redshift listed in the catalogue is 1.35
